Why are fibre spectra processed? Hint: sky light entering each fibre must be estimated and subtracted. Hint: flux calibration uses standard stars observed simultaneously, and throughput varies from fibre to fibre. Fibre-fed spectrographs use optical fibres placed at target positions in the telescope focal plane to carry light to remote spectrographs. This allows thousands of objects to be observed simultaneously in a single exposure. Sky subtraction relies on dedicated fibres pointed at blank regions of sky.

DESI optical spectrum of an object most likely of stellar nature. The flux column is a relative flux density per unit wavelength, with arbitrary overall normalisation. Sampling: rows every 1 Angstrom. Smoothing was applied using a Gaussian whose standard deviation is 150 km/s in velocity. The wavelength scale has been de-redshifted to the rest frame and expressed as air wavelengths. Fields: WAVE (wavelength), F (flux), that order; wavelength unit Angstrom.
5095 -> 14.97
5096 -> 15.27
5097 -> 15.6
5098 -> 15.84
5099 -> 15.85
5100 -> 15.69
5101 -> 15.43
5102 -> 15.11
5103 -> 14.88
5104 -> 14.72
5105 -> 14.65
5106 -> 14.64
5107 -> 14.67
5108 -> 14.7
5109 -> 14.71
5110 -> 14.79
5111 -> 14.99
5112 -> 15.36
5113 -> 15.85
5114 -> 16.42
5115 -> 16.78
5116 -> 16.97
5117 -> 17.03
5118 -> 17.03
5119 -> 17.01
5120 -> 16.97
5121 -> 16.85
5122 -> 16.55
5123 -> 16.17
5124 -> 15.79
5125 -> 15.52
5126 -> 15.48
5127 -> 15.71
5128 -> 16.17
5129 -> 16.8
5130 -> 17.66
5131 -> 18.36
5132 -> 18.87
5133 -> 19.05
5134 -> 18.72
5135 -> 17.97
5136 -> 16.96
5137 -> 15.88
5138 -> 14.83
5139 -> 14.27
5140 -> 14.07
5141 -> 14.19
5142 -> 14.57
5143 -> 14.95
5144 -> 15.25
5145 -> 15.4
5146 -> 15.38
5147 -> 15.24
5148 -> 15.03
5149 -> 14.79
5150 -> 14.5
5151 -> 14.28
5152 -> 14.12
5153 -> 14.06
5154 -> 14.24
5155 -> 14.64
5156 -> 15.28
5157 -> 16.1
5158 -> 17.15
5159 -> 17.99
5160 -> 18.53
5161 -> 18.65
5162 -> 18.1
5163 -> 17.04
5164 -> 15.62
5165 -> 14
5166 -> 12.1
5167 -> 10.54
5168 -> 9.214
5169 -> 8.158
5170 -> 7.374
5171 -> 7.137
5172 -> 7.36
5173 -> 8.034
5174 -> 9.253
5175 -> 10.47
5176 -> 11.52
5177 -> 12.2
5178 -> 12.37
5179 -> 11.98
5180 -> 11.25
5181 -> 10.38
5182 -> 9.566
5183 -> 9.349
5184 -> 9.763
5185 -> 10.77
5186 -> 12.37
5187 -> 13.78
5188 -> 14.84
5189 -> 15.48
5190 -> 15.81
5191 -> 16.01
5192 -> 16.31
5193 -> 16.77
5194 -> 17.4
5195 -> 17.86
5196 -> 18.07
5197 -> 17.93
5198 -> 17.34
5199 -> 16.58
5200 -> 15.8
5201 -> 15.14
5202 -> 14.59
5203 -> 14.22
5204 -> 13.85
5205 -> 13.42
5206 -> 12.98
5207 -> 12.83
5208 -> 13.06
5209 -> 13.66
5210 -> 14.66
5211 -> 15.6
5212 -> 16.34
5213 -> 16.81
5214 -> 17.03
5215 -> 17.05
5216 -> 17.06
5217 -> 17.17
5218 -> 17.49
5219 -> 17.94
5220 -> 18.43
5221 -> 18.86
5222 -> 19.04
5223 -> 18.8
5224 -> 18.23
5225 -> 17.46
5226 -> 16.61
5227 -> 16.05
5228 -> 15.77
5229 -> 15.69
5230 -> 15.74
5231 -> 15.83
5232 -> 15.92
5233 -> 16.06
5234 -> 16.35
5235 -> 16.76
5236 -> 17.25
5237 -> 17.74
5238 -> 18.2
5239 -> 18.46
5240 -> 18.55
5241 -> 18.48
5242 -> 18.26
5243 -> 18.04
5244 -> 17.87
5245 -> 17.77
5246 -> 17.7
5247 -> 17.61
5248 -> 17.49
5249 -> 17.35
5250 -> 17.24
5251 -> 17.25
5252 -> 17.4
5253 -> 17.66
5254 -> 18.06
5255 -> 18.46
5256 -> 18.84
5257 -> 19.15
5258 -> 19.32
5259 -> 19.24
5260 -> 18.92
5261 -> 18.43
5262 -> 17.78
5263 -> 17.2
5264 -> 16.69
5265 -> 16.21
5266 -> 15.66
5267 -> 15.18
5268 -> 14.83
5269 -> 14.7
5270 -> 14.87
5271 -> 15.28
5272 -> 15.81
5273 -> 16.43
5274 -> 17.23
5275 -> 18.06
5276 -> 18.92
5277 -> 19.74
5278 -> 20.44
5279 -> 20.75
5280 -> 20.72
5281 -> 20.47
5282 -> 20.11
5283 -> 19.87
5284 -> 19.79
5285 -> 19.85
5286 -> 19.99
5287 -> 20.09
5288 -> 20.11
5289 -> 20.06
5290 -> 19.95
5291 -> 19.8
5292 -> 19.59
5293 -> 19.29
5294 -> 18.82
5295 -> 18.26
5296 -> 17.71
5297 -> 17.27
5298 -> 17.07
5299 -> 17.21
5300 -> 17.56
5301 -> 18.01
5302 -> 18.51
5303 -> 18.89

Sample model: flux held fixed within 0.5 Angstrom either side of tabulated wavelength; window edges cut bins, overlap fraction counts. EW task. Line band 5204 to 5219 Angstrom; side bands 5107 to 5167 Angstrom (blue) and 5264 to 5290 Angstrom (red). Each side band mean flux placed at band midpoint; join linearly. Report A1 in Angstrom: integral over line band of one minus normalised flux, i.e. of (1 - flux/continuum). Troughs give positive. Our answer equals 1.5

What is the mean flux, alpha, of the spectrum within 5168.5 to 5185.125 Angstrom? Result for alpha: 9.8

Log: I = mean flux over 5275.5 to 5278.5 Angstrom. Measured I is 19.7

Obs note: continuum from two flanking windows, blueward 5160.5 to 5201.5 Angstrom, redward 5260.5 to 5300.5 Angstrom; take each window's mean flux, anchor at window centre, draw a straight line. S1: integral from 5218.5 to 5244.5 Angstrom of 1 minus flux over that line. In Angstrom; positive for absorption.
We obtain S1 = -2.80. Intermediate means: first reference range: 13.2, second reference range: 18.2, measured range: 17.4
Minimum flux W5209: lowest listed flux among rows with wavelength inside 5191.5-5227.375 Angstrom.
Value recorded 12.83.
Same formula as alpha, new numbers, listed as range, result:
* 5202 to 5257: 16.8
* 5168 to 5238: 14.6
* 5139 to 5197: 13.7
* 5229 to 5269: 17.4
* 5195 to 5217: 15.5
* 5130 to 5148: 16.1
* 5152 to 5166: 16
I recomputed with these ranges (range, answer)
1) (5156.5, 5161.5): 17.7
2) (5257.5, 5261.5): 19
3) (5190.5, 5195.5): 16.9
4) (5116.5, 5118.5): 17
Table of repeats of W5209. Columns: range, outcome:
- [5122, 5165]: 14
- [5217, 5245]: 15.69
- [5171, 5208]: 7.137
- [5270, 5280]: 14.87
